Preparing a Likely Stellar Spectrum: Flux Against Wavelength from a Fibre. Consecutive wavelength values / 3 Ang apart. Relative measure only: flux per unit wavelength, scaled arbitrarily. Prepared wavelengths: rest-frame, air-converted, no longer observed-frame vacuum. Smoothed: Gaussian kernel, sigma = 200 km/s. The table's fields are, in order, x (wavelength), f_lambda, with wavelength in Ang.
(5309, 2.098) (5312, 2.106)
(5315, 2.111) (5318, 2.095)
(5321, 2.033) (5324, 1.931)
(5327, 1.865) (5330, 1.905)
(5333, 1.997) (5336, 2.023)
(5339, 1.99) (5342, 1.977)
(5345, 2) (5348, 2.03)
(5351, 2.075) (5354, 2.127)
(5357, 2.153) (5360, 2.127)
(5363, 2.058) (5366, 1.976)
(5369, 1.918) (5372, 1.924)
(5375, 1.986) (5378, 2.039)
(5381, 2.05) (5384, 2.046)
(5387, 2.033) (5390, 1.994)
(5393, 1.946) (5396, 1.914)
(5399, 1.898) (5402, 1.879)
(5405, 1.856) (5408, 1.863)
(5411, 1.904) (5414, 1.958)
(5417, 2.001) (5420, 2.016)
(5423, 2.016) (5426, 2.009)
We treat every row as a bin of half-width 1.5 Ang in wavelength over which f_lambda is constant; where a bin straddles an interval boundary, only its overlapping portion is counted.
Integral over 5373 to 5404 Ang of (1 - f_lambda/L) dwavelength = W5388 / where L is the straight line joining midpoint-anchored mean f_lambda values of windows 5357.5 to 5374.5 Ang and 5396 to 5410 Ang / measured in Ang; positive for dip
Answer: -0.7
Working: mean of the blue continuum 2.01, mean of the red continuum 1.88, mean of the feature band 1.98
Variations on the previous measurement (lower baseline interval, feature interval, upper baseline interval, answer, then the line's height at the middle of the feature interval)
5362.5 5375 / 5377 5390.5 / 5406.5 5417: -0.6 Ang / 1.95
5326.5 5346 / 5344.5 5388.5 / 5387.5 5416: -2.1 Ang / 1.95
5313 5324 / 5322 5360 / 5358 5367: 0.9 Ang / 2.06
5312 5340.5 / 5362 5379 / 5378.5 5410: -0.1 Ang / 1.97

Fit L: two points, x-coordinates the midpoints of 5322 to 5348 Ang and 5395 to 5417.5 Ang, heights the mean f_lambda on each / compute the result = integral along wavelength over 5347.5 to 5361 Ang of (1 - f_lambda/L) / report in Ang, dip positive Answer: -1.1 Ang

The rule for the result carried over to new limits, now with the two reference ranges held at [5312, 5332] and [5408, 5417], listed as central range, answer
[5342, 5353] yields -0.3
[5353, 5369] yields -0.8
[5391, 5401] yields 0.1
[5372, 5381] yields -0.2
